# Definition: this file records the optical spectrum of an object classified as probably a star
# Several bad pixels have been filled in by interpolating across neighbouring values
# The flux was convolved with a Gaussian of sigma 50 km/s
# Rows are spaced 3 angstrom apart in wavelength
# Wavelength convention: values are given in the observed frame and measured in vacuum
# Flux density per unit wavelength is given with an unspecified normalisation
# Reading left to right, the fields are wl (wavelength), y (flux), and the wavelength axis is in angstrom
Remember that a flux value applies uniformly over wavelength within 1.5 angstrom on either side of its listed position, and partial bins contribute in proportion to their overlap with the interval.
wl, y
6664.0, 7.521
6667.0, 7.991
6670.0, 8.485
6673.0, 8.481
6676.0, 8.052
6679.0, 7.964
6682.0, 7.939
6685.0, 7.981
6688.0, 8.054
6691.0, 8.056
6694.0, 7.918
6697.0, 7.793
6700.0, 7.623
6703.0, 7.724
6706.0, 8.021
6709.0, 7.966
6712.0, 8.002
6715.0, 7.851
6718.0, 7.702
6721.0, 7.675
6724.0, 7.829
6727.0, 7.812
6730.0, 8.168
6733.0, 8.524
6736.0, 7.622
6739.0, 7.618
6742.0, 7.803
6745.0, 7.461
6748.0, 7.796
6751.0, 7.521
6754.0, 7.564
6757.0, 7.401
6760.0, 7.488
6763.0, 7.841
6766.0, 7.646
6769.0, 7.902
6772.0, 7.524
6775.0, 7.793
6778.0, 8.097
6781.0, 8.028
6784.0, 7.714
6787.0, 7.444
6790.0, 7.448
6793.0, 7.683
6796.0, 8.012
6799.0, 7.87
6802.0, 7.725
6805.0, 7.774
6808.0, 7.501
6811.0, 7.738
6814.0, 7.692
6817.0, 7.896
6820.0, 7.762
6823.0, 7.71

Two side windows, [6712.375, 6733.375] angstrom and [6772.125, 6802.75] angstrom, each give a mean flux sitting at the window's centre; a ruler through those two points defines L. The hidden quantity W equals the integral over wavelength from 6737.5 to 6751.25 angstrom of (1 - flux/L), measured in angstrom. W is 0.4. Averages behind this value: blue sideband 7.91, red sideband 7.77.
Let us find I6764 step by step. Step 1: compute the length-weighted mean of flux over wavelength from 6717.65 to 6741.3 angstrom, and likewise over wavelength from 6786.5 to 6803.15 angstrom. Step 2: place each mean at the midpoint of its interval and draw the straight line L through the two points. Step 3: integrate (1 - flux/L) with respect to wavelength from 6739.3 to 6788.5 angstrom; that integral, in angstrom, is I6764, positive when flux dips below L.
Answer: 0.6 angstrom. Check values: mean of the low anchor 7.87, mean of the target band 7.69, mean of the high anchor 7.71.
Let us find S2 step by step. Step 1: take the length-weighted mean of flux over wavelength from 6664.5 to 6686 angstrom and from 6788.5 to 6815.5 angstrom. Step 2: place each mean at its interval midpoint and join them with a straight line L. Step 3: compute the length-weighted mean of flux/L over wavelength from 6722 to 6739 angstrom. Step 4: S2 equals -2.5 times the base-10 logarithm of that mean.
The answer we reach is 0.00 mag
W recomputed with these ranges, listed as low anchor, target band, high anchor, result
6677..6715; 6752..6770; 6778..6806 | 0.42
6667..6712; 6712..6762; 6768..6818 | 0.89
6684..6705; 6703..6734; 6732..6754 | -0.51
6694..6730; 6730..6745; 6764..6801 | -0.13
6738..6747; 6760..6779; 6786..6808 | -0.25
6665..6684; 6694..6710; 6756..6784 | 0.38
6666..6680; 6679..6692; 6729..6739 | 0.27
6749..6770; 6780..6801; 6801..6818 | -0.15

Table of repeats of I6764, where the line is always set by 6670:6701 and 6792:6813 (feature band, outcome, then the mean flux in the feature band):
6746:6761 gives 0.60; 7.55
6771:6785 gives -0.06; 7.85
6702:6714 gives 0.05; 7.93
